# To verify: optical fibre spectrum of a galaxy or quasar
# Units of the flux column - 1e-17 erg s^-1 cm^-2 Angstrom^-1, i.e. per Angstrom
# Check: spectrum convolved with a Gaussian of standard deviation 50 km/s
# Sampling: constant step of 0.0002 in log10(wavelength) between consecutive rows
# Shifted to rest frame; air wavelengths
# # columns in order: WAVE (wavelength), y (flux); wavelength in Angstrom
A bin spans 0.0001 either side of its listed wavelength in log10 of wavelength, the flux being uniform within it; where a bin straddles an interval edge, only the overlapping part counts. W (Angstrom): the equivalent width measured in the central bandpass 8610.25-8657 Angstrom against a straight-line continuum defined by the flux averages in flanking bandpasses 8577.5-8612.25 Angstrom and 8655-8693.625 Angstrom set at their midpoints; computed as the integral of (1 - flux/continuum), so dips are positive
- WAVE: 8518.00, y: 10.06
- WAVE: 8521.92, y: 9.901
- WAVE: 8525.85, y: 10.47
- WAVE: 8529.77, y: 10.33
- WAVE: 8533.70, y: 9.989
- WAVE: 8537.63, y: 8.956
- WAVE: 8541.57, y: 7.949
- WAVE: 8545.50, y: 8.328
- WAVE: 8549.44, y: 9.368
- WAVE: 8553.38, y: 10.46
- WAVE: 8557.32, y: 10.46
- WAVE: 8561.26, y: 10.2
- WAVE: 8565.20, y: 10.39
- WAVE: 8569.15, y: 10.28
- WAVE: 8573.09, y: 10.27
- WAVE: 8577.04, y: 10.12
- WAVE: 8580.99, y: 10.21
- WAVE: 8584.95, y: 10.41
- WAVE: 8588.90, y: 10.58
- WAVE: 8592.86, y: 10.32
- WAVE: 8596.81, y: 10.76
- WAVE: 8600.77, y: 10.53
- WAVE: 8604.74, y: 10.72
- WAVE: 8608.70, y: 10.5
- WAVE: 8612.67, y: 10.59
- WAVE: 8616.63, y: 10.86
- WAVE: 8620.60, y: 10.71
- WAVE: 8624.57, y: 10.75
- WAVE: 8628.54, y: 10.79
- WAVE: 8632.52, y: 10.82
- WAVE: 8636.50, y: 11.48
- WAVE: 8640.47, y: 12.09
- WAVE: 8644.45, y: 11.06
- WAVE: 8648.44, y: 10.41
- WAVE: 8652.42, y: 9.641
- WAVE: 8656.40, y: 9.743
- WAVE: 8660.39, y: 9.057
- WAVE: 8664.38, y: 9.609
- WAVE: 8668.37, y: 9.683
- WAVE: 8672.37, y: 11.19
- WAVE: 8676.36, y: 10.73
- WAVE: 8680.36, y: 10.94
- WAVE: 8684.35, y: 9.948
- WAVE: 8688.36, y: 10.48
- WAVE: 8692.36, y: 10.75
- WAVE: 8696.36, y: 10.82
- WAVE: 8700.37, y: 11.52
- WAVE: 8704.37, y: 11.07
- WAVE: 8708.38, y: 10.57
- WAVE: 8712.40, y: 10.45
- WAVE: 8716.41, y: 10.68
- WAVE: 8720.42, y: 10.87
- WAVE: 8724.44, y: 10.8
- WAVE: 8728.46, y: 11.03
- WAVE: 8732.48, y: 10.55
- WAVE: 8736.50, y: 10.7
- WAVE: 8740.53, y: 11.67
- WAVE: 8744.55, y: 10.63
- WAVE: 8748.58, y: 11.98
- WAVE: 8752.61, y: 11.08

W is -1.9 Angstrom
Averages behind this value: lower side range 10.5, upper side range 10.2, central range 10.8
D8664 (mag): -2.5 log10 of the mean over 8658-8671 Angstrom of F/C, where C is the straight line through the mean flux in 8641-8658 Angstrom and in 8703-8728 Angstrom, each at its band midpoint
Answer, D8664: 0.10 mag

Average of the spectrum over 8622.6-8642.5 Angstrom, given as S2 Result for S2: 11.2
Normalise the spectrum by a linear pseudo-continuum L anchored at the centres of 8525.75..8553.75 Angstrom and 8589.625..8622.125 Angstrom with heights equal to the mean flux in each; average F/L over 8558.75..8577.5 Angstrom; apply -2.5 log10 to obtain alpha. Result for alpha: -0.040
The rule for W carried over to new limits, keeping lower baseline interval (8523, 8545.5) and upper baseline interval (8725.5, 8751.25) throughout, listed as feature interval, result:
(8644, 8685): 1.3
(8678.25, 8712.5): 0.0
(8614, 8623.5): -0.6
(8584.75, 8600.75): -1.0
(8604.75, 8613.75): -0.5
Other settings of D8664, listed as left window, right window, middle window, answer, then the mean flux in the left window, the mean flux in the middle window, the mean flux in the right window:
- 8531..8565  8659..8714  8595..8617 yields -0.075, 9.53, 10.6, 10.5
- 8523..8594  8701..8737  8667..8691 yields 0.005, 9.94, 10.5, 10.8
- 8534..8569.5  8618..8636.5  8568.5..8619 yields -0.021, 9.59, 10.5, 10.8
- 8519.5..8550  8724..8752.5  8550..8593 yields -0.064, 9.42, 10.3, 11.1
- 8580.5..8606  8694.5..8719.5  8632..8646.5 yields -0.075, 10.5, 11.4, 10.9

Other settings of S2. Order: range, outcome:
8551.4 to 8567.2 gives 10.4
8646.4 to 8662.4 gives 9.71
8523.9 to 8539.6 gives 9.94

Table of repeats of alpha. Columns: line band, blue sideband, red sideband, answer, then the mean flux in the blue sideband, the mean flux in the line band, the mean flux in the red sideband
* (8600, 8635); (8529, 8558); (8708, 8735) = -0.08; 9.4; 10.7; 10.7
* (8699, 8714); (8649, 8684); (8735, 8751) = -0.02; 10.1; 10.9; 11.3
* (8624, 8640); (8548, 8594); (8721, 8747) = -0.06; 10.3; 11.1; 10.9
